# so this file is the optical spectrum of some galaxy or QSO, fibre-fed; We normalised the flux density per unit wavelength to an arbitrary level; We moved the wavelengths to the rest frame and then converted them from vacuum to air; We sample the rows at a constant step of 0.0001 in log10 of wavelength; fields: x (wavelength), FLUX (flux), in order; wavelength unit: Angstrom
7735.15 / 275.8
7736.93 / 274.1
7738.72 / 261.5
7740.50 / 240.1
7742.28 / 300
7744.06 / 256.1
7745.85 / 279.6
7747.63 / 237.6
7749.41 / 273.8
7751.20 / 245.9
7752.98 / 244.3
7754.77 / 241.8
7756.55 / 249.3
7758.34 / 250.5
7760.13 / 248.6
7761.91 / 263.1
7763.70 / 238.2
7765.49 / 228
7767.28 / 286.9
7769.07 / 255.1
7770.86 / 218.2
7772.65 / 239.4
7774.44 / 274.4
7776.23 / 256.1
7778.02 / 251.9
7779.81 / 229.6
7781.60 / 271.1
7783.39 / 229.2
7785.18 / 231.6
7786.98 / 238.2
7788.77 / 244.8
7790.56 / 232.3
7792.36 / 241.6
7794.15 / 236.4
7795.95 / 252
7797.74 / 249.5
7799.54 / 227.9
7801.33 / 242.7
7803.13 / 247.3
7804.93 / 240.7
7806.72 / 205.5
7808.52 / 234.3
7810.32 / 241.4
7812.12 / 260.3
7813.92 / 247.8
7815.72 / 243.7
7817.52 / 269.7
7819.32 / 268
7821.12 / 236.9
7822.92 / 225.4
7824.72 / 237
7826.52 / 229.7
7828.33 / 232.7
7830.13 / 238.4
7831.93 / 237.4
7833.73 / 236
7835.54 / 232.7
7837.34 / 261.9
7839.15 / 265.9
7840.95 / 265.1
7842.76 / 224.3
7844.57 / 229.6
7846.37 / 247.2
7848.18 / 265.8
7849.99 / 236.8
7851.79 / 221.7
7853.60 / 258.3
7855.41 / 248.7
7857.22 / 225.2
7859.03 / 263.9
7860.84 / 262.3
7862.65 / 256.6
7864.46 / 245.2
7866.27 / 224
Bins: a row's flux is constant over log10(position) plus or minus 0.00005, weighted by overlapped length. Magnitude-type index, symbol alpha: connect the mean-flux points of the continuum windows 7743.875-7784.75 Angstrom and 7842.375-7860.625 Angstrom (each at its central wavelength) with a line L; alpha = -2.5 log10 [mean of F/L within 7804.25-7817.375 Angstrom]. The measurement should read 0.026 mag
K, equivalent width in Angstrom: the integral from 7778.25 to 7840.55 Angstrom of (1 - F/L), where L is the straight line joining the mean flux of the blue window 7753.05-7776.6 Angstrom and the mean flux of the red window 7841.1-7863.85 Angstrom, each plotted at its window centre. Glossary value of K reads 1.4 Angstrom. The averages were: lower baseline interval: 250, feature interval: 242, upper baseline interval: 246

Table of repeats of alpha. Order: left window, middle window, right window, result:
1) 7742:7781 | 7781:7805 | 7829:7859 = 0.03 mag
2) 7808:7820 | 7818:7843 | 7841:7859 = 0.02 mag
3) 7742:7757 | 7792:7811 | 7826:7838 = 0.03 mag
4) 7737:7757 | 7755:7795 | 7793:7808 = 0.01 mag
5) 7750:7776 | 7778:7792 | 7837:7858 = 0.03 mag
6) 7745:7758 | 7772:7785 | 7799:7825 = -0.01 mag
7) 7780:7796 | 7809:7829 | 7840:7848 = -0.01 mag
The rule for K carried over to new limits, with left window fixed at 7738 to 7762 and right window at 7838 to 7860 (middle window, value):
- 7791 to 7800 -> 0.4 Angstrom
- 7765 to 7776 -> 0.1 Angstrom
